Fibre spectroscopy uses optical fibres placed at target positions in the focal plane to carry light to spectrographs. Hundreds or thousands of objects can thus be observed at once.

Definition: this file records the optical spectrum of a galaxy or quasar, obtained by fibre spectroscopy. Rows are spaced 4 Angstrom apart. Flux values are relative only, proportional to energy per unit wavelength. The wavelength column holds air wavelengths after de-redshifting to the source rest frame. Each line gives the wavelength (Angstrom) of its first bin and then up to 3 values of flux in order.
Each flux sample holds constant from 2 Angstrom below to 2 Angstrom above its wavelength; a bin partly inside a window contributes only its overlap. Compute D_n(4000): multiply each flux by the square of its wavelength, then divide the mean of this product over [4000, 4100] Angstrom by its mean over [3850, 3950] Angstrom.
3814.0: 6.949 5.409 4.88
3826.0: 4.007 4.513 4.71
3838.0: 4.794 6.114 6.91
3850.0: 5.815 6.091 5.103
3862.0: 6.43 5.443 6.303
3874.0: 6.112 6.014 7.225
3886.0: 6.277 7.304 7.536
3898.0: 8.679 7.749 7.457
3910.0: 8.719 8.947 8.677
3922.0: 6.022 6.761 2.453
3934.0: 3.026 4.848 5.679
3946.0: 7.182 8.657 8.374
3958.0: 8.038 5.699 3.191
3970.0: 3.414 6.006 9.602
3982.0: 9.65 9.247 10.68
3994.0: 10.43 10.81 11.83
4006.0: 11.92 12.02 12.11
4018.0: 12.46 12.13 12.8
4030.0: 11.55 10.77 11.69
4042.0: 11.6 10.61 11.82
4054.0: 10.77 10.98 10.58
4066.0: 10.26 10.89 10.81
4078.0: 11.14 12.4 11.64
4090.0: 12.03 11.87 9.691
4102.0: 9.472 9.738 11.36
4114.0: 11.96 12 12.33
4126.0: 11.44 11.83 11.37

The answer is 1.89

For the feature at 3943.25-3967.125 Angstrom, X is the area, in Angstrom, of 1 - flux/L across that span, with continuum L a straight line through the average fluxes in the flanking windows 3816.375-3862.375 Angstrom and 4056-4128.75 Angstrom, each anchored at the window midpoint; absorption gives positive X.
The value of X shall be 3.1 Angstrom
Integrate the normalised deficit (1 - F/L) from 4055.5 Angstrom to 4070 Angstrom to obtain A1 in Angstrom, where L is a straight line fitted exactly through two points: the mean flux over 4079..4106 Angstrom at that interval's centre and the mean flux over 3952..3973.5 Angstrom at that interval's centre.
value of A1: -1.2 Angstrom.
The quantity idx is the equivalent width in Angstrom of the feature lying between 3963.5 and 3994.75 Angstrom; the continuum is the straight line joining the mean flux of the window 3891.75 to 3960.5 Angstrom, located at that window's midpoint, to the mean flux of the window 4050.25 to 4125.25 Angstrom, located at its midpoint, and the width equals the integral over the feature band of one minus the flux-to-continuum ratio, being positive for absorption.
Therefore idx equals 2.89 Angstrom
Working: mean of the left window 6.98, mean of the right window 11.1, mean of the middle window 7.64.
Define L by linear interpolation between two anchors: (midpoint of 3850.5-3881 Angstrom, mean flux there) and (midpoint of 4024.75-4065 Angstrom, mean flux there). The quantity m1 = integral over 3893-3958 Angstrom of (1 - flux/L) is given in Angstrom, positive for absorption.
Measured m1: 6.0 Angstrom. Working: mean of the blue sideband 5.96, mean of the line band 6.95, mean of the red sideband 11.3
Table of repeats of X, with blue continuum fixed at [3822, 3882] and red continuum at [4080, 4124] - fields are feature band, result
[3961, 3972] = 5.7 Angstrom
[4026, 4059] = -4.6 Angstrom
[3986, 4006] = -4.4 Angstrom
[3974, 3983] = -0.3 Angstrom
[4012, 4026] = -4.3 Angstrom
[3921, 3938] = 6.6 Angstrom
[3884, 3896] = -1.0 Angstrom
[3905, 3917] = -2.6 Angstrom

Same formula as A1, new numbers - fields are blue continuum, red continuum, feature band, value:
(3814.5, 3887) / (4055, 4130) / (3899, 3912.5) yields -2.2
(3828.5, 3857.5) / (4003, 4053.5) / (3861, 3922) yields -0.2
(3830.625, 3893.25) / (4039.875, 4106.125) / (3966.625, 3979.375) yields 4.2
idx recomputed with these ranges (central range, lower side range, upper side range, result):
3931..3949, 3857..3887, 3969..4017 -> 6.8 Angstrom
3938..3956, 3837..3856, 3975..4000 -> 3.3 Angstrom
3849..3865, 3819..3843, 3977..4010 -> -0.3 Angstrom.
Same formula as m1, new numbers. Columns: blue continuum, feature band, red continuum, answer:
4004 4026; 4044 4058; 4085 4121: 0.8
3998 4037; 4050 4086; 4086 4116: 0.8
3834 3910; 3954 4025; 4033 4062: 2.5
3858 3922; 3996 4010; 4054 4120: -3.3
